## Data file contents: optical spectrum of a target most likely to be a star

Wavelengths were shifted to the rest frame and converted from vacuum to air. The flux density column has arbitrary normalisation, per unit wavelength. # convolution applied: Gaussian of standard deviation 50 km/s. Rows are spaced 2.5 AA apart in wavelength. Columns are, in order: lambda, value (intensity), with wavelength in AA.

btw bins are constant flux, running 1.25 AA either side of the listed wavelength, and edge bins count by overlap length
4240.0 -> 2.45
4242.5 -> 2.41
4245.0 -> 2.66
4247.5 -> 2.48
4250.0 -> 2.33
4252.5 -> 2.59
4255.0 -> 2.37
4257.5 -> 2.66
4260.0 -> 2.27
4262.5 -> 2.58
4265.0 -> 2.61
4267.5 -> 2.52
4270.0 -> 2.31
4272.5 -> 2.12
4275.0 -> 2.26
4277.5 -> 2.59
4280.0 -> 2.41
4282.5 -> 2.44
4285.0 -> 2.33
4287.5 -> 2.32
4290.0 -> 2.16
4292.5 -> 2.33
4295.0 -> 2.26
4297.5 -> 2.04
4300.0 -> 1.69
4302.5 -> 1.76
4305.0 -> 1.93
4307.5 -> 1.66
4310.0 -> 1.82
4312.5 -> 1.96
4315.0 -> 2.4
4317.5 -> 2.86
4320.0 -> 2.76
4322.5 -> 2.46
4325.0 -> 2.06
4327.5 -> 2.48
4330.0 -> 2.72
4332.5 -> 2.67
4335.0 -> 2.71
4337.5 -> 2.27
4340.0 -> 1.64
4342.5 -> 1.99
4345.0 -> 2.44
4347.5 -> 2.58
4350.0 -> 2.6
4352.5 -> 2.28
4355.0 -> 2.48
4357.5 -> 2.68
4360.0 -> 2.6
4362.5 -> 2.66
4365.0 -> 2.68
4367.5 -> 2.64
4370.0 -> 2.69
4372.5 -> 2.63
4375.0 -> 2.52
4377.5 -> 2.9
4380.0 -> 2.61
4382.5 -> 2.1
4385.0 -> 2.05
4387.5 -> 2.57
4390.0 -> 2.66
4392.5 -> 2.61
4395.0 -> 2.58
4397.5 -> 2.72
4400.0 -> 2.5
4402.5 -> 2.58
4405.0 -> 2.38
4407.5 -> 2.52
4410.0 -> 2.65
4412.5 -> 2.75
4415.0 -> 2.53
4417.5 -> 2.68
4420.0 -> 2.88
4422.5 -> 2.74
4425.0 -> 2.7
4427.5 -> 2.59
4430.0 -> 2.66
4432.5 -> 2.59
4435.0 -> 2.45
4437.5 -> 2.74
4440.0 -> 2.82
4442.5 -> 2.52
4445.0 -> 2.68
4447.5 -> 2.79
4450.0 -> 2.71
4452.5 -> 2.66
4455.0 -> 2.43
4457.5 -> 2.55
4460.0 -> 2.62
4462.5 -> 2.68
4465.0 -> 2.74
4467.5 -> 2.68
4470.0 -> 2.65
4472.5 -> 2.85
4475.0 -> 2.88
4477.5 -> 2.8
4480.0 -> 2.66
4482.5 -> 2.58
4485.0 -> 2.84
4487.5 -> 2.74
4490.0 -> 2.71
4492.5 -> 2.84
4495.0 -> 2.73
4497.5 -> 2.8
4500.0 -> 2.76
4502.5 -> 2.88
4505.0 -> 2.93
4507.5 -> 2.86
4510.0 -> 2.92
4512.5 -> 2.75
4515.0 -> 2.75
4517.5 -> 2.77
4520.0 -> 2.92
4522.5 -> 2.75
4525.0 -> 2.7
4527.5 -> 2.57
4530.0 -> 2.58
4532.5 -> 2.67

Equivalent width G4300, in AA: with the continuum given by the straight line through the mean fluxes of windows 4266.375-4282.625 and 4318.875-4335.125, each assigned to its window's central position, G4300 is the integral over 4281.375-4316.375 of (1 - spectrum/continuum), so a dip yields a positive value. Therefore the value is 5.3 AA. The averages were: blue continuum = 2.37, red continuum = 2.54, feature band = 2.08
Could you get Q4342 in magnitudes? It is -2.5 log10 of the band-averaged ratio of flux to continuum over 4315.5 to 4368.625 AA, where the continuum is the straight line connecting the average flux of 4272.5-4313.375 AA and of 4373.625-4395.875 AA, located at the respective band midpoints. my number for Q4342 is -0.07 mag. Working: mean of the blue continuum 2.12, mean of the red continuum 2.51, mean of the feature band 2.49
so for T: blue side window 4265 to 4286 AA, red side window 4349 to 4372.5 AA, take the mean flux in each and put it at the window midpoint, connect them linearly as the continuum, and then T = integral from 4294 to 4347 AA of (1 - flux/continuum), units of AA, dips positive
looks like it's 5.8 AA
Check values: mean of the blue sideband 2.39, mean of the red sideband 2.59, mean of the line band 2.22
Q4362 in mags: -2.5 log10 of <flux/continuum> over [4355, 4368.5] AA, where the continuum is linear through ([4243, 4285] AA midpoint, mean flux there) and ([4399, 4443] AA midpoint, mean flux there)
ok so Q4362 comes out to -0.03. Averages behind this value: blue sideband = 2.45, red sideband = 2.63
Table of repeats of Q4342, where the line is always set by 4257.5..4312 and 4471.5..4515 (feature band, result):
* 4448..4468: 0.02 mag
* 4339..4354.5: 0.05 mag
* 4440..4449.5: -0.01 mag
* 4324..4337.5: -0.08 mag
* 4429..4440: 0.00 mag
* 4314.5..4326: -0.09 mag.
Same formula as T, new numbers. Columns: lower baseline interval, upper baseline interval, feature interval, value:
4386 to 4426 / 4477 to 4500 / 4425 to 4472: 0.7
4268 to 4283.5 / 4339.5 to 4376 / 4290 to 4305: 2.3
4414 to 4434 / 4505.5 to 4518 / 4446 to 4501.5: 0.8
